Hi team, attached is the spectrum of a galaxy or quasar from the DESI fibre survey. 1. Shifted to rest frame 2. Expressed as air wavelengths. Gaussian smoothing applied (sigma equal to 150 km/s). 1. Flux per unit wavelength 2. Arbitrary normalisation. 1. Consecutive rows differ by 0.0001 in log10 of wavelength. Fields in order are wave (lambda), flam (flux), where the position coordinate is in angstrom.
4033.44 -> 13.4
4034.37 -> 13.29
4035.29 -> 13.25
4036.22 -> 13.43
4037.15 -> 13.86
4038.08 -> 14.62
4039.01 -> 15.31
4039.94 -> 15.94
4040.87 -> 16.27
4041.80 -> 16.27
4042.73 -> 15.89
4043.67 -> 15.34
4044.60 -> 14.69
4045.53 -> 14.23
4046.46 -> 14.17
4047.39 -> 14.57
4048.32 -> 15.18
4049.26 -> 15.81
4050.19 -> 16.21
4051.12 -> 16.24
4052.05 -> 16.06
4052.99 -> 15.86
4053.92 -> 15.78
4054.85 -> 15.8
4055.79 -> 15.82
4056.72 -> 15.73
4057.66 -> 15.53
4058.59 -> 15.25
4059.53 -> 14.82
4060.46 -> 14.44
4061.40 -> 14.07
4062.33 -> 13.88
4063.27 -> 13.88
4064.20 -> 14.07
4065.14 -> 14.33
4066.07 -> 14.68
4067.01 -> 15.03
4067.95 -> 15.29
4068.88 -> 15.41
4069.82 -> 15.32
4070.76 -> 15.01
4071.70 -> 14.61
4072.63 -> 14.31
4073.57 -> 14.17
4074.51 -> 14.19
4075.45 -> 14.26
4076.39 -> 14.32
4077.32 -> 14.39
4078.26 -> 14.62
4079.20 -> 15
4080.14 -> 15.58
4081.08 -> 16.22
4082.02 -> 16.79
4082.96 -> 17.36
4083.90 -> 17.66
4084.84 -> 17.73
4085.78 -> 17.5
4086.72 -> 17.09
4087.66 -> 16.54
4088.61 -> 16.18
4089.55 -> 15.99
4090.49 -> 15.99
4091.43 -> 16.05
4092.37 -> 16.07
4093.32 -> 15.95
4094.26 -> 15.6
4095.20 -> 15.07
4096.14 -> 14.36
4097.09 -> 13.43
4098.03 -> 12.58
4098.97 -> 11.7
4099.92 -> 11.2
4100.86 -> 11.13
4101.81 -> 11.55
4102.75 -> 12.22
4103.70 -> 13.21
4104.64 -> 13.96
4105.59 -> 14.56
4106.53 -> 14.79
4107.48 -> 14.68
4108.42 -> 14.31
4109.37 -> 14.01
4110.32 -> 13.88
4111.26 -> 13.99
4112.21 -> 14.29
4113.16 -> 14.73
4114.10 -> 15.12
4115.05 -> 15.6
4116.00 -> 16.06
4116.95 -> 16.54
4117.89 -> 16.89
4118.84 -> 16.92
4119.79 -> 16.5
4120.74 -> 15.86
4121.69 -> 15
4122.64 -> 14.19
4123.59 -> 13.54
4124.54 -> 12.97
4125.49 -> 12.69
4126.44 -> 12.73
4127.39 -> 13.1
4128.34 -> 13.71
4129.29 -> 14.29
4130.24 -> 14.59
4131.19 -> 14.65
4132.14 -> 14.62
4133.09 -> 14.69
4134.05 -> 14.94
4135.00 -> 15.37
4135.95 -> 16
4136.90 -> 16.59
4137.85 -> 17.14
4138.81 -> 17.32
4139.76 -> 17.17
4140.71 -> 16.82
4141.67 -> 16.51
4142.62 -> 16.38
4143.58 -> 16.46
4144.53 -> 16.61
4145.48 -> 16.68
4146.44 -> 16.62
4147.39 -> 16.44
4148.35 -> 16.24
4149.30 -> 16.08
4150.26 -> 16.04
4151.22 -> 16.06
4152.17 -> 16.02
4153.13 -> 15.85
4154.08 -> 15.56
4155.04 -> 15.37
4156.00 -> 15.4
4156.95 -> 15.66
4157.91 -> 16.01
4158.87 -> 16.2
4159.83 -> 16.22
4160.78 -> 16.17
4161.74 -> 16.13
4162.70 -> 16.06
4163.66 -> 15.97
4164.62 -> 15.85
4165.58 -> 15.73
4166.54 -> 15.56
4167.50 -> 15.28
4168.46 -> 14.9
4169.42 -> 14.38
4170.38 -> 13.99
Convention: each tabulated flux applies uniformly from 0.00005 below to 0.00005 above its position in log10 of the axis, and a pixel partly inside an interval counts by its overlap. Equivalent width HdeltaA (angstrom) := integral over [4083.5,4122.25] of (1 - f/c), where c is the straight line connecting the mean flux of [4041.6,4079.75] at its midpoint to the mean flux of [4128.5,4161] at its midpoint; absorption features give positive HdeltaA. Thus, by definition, 1.3 angstrom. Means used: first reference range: 15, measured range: 14.9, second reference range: 15.9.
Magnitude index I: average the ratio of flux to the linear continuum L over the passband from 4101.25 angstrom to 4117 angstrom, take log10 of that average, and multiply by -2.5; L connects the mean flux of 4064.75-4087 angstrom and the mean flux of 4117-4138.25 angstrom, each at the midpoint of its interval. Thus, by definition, 0.06 mag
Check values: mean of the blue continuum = 15.4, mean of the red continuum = 14.9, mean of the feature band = 14.2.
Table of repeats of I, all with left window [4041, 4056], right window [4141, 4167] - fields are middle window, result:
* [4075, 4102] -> 0.04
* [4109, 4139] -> 0.07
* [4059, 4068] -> 0.09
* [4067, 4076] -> 0.06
